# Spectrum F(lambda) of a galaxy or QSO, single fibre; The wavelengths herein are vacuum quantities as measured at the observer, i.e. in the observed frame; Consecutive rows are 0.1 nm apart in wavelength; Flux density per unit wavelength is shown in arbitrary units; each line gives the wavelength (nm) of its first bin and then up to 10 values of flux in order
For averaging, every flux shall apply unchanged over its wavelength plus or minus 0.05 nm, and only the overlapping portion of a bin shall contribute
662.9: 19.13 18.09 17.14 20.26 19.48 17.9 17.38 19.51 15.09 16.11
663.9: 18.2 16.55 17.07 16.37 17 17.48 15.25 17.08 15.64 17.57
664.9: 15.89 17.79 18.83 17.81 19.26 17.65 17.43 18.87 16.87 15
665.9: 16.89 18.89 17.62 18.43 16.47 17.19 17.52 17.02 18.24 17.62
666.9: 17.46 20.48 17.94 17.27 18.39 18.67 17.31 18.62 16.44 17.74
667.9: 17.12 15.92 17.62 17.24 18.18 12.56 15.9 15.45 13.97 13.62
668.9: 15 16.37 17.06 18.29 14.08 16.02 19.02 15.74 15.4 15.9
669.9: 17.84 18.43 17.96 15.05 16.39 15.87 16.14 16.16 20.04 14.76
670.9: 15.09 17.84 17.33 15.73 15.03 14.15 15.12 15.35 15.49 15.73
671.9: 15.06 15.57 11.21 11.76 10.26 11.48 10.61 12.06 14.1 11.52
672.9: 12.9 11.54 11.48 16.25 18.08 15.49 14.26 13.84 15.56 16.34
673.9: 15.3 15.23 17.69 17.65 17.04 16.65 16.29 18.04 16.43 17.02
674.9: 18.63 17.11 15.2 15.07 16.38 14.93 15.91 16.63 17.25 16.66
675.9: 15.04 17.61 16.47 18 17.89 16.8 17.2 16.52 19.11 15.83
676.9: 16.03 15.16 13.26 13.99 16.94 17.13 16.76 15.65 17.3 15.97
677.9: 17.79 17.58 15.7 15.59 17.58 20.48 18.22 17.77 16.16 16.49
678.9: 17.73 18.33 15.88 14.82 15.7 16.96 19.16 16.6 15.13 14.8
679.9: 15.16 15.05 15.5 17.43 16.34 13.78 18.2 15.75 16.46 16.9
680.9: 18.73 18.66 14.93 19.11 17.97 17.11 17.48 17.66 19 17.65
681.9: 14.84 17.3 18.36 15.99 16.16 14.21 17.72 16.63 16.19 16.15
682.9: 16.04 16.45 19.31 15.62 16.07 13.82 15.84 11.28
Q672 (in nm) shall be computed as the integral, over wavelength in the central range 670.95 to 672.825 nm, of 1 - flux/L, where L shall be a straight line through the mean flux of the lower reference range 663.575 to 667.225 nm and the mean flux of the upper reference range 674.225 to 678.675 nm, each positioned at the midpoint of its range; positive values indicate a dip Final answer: 0.33 nm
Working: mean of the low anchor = 17.4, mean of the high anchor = 16.7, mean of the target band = 14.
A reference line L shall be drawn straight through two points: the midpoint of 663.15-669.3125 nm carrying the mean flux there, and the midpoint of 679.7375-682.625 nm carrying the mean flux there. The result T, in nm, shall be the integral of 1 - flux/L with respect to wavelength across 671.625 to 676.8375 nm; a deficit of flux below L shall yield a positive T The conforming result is 0.46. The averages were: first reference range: 17.2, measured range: 15.4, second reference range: 16.7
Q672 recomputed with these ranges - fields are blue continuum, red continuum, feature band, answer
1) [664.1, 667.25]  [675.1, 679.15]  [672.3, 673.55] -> 0.276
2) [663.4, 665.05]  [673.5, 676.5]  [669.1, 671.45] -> 0.029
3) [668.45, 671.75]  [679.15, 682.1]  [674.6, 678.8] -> -0.044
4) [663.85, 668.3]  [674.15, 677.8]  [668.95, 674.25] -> 0.529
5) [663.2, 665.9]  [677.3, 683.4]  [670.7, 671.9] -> 0.093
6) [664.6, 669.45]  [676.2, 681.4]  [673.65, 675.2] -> 0.018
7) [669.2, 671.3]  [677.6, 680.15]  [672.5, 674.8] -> 0.206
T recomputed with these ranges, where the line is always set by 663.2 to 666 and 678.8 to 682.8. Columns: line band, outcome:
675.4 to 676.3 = 0.01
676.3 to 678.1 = 0.04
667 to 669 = 0.06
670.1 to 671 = 0.04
